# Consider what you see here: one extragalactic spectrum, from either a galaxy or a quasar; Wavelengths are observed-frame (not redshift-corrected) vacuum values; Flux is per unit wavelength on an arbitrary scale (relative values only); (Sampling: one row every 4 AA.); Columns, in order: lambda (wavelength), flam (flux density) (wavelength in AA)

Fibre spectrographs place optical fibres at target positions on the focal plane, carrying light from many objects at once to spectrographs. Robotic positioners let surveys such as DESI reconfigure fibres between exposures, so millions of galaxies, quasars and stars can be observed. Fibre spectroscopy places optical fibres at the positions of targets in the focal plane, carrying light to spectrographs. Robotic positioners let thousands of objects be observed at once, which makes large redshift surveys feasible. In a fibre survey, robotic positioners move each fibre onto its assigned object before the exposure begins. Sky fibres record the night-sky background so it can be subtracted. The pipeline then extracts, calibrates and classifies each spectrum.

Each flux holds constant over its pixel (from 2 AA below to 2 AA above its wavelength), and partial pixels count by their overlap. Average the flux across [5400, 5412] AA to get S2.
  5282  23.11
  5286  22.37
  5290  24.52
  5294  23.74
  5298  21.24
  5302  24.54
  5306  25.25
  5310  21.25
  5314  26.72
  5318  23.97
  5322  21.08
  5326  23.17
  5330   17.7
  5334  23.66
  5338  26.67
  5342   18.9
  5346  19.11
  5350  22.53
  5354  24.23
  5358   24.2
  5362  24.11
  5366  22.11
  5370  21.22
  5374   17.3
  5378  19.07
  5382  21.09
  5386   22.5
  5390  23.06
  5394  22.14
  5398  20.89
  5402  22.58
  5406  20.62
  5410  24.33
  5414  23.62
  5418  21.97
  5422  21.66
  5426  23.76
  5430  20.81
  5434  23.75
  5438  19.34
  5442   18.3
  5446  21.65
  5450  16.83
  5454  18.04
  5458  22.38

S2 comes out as 22.5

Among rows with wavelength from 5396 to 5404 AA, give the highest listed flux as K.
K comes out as 22.58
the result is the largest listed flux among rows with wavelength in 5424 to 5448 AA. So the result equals 23.76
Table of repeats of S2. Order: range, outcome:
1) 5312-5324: 23.9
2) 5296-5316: 23.8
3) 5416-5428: 22.5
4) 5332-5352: 22.2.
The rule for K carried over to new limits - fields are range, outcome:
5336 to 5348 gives 26.67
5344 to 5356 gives 24.23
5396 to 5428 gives 24.33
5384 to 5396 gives 23.06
